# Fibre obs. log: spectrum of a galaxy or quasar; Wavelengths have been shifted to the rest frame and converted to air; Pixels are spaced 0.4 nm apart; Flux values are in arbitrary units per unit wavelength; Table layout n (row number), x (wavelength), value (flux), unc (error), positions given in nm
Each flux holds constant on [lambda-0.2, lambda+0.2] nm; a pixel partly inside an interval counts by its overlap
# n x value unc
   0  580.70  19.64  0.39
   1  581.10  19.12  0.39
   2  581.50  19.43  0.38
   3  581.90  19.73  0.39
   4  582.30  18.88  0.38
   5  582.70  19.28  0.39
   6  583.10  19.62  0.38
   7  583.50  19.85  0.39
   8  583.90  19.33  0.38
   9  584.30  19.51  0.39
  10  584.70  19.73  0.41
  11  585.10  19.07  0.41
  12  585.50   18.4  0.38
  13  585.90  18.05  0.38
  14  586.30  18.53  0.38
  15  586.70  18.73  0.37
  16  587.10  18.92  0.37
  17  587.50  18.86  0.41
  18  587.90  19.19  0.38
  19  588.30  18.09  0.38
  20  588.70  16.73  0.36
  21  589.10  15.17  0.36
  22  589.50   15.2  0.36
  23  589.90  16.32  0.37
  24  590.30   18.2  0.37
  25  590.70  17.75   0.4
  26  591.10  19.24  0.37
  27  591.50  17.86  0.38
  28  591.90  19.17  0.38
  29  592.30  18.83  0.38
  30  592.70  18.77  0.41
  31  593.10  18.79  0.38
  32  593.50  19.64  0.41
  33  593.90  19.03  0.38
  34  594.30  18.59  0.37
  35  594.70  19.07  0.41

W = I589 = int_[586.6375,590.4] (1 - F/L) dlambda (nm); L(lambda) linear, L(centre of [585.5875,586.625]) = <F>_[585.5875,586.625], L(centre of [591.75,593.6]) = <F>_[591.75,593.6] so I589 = 0.22 nm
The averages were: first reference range 18.4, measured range 17.5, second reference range 19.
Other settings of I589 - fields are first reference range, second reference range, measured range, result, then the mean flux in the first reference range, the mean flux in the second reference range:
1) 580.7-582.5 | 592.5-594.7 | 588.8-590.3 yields 0.244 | 19.3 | 19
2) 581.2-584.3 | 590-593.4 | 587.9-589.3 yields 0.136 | 19.4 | 18.5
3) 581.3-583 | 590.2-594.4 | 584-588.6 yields 0.074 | 19.3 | 18.7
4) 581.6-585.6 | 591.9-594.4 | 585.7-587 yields 0.053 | 19.4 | 19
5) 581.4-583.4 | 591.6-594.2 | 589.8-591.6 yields 0.104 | 19.4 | 19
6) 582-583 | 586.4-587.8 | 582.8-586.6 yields -0.017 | 19.2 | 18.8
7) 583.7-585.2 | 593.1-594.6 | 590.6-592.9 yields 0.059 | 19.4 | 19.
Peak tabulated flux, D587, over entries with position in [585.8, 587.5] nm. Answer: 18.92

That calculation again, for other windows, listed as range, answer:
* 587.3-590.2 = 19.19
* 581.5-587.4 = 19.85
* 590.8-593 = 19.24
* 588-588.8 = 18.09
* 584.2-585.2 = 19.73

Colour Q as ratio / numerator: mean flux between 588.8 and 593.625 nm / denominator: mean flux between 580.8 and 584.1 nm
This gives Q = 0.92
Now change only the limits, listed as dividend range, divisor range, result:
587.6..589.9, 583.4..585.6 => 0.87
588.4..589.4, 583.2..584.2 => 0.82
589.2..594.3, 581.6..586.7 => 0.95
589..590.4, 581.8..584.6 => 0.83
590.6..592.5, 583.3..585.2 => 0.95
